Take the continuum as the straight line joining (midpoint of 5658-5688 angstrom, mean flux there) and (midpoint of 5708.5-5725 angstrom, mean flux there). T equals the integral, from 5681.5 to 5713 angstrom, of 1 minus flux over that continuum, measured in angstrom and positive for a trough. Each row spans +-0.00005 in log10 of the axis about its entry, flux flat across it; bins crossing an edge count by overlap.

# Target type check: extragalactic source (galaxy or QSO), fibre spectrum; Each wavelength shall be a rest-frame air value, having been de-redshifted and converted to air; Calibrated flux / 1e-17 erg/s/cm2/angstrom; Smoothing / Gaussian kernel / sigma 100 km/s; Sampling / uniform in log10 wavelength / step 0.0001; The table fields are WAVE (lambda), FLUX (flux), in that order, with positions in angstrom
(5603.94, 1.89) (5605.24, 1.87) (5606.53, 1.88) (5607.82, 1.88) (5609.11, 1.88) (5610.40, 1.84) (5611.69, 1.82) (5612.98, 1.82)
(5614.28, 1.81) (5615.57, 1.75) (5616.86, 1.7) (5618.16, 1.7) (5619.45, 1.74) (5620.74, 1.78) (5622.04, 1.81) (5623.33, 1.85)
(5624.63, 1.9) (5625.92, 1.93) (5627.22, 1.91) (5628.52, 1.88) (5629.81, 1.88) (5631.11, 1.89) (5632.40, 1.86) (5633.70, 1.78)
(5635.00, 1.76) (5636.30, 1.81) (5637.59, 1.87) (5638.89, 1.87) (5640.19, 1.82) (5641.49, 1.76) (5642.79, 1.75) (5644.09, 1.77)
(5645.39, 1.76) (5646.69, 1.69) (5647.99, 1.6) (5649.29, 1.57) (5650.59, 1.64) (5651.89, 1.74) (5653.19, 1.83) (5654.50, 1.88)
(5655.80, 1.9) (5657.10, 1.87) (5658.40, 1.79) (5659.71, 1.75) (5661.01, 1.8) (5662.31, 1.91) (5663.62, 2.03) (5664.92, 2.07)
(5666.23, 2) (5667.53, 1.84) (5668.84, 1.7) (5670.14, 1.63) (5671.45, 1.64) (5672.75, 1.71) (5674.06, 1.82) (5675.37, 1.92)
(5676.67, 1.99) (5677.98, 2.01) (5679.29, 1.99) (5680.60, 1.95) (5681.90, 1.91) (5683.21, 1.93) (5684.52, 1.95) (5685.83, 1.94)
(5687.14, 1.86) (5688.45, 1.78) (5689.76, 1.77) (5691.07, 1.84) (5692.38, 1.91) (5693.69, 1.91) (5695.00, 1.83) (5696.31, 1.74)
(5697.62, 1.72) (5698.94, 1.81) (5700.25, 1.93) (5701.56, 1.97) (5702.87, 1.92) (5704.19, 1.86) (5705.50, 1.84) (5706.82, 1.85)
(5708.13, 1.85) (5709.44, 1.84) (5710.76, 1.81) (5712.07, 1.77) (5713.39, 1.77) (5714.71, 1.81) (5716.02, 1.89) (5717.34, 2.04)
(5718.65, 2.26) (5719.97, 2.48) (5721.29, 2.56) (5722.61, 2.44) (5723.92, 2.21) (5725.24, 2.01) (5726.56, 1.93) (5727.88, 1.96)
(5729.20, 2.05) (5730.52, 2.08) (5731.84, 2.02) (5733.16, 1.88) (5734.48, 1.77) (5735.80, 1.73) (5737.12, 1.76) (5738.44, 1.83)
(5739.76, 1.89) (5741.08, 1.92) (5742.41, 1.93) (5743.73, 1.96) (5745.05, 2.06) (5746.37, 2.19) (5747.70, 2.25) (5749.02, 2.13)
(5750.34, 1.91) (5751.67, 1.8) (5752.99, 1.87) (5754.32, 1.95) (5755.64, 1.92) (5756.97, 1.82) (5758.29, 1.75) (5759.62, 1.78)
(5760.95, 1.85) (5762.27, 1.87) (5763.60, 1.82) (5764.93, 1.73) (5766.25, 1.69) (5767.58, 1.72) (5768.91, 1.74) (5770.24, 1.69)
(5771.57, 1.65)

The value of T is 2.0 angstrom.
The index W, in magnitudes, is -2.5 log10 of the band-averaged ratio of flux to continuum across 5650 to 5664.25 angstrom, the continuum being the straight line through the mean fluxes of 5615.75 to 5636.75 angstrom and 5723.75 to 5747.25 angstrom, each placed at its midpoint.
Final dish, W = 0.02 mag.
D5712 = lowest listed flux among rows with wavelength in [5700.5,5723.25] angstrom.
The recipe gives 1.77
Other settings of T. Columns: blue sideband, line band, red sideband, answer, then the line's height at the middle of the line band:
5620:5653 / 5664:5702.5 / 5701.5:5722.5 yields 0.90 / 1.91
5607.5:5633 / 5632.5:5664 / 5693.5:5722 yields 1.26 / 1.86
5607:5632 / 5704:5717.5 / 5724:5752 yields 0.64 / 1.93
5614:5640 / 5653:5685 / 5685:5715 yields -0.68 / 1.83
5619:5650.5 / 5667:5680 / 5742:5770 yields 0.02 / 1.83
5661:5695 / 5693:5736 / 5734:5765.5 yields -1.61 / 1.89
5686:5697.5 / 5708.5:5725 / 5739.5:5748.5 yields -1.17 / 1.93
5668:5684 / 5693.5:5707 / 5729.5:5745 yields 0.14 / 1.87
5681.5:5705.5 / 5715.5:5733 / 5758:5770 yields -3.07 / 1.82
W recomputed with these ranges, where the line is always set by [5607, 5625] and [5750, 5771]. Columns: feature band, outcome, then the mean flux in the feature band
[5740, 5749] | -0.138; 2.05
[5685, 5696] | -0.029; 1.85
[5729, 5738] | -0.050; 1.89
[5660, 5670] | -0.049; 1.89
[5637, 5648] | 0.019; 1.77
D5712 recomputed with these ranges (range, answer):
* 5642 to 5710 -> 1.57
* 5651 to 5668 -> 1.74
